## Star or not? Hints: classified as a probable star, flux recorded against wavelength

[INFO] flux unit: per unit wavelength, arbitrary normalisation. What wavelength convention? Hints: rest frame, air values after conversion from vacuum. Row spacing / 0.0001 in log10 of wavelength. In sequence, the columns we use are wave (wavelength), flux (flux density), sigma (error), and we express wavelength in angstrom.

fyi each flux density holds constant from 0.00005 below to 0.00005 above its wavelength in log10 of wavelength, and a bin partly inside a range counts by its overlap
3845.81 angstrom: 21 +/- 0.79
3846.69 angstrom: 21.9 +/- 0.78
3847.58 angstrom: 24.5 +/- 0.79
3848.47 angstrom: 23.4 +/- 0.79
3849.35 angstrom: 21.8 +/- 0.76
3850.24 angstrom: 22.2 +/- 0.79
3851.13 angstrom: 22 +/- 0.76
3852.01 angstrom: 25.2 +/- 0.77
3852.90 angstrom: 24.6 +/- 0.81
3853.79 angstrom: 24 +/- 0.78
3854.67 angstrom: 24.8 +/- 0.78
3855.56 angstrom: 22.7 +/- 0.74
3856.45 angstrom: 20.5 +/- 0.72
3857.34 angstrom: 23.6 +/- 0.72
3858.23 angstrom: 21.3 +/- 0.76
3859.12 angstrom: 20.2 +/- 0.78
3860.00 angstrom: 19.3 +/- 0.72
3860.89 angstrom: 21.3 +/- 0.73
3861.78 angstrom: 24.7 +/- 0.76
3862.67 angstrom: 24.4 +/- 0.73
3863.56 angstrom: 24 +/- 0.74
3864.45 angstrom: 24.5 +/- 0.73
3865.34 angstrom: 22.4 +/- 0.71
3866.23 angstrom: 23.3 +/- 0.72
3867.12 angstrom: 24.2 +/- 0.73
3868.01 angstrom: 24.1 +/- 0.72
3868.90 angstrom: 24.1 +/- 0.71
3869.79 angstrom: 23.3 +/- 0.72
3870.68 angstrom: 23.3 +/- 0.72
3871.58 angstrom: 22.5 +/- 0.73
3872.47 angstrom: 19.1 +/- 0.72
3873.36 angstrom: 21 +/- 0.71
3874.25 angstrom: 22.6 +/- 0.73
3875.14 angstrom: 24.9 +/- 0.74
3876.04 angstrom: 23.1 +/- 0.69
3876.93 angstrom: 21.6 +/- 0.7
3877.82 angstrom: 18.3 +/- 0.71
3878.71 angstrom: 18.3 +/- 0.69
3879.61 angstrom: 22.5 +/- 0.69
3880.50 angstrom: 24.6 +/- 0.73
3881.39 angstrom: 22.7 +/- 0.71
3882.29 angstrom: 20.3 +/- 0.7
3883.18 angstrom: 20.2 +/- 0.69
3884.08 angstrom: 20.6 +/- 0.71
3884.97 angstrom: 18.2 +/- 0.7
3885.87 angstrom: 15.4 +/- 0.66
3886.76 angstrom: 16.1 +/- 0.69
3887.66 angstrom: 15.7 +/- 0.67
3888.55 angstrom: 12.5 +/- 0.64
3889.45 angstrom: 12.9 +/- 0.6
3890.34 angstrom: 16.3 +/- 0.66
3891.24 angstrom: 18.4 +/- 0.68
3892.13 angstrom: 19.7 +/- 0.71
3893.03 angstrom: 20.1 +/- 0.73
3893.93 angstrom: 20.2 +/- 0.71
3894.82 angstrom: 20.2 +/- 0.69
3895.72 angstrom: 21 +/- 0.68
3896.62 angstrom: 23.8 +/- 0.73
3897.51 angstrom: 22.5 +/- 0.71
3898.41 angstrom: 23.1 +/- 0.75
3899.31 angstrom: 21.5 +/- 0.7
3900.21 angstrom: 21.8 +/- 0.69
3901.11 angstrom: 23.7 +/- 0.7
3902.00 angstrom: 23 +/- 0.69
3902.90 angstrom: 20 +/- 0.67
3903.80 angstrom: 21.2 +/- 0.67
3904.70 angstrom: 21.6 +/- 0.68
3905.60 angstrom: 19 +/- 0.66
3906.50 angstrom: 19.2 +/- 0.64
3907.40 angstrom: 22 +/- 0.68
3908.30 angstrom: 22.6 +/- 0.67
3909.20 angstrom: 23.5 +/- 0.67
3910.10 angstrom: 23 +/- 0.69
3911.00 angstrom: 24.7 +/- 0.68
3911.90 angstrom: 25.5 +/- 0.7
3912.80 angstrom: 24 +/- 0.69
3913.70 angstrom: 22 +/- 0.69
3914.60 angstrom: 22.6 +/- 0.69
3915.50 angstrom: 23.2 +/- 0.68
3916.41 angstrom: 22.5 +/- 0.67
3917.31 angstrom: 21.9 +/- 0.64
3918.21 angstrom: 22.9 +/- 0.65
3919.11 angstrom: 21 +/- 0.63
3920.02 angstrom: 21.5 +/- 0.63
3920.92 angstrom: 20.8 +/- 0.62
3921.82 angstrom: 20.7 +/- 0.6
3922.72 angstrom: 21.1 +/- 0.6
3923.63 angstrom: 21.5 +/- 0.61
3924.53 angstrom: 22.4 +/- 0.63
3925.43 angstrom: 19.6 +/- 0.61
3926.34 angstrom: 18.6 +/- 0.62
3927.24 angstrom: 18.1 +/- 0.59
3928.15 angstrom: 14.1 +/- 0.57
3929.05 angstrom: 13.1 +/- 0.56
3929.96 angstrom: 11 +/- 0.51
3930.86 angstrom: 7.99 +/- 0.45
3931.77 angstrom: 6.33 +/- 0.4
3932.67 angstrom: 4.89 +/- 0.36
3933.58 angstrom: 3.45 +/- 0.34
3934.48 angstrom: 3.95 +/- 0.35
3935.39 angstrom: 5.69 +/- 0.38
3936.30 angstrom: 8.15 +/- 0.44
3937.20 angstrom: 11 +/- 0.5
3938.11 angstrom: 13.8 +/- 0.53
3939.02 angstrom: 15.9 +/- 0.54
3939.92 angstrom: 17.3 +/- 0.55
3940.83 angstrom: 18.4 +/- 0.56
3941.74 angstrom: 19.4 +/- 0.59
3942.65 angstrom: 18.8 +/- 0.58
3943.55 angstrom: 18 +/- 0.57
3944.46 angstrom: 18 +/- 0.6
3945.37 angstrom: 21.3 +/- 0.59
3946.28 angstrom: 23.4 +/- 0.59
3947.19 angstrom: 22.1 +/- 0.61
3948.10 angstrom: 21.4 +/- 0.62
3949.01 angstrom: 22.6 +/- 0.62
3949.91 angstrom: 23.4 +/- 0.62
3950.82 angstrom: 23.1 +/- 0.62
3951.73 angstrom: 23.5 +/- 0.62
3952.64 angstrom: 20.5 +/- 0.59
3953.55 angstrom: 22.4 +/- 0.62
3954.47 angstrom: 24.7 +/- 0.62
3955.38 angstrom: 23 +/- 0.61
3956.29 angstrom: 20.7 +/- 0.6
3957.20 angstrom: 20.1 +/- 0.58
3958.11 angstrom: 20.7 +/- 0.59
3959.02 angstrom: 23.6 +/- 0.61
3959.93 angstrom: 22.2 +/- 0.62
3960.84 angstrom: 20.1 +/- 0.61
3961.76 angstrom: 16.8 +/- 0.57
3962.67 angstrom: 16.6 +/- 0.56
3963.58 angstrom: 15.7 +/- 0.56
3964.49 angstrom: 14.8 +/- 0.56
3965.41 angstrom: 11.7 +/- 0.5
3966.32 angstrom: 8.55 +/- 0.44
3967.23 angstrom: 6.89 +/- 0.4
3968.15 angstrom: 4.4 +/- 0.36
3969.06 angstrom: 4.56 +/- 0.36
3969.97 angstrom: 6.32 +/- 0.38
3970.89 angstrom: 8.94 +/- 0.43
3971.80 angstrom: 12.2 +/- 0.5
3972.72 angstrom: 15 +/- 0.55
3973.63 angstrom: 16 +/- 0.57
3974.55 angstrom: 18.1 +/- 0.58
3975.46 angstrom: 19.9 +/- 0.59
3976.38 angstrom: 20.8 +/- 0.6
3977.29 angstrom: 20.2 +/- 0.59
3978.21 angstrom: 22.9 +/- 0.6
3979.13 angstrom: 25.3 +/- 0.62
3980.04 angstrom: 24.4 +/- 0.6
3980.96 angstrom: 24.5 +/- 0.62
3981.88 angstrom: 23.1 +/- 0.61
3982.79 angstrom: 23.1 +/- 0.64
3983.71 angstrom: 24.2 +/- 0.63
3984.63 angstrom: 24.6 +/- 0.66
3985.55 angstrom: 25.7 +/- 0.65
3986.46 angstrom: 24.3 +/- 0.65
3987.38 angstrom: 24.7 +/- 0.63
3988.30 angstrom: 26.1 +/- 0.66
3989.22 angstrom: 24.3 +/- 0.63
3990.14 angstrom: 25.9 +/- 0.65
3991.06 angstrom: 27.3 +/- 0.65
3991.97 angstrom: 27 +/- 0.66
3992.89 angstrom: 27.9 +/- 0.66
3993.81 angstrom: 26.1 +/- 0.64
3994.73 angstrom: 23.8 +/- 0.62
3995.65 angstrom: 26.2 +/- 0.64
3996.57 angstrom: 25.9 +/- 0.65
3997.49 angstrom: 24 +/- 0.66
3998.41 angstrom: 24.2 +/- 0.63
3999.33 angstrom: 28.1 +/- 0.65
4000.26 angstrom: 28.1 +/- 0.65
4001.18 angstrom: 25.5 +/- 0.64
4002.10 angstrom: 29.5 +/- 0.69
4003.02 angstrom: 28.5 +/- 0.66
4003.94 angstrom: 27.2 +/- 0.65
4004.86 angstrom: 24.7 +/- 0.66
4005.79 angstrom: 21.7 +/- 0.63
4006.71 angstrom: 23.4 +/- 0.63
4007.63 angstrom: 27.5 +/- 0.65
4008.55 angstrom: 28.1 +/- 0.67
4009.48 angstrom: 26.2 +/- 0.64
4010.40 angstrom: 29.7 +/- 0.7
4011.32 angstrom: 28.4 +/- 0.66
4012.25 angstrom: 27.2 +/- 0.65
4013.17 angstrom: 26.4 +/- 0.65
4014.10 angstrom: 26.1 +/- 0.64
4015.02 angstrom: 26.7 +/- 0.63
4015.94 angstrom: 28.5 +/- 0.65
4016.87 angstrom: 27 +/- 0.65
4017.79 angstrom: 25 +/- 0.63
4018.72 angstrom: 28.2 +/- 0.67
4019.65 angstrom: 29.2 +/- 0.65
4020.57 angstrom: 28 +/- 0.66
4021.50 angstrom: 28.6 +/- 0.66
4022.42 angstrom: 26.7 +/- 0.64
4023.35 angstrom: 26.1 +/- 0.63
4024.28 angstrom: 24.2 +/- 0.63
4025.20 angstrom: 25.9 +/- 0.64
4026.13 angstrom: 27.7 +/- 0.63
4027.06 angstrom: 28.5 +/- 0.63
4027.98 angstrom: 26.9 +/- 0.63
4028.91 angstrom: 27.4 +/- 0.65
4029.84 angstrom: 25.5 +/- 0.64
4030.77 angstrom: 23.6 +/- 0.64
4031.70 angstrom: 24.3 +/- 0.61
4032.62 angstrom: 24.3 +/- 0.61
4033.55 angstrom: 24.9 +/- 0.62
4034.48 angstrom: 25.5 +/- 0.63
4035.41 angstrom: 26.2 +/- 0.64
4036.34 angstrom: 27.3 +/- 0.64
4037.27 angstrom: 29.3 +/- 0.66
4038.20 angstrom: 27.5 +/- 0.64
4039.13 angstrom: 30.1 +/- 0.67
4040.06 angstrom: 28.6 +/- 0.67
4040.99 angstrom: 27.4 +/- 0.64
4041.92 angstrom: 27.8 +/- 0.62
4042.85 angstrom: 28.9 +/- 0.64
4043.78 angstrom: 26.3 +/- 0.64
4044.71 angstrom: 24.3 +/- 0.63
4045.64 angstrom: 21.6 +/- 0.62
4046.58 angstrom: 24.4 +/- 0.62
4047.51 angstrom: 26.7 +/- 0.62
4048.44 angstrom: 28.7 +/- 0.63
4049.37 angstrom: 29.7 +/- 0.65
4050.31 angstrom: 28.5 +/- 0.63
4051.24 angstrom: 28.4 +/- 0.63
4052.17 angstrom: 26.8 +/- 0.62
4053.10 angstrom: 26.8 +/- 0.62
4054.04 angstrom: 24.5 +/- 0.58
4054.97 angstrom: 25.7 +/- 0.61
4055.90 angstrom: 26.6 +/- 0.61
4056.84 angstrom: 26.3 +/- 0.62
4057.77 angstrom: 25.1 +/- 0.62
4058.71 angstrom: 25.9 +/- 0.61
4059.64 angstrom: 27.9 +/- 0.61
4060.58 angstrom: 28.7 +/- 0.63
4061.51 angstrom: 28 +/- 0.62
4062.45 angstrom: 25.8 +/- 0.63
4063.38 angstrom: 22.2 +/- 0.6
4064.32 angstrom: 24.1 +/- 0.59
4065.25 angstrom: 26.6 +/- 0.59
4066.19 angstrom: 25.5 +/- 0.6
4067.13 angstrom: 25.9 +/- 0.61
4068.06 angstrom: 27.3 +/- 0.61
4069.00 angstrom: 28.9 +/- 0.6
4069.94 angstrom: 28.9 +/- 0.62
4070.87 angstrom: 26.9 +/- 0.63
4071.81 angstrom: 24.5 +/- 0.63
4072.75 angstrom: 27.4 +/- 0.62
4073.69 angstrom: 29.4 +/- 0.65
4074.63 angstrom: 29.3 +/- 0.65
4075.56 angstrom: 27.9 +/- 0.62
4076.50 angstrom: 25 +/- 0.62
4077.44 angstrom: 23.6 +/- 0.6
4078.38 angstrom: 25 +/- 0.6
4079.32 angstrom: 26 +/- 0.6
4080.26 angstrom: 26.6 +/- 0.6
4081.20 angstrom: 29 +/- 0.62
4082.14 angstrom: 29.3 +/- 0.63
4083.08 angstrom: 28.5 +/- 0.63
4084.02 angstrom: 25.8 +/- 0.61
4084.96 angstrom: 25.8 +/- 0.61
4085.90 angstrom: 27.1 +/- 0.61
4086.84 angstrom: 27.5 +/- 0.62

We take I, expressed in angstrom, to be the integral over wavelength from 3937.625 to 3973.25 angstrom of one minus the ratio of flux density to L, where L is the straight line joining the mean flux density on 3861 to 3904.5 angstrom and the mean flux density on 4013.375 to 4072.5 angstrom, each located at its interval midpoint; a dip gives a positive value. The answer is 9.2 angstrom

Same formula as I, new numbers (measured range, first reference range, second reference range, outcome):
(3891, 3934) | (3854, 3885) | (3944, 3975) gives 0.65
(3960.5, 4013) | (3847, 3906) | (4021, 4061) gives 6.89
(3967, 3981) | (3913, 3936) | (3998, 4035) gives 4.15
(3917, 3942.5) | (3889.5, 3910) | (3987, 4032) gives 8.24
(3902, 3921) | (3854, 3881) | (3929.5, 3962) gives -2.62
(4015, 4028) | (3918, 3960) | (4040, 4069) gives -1.73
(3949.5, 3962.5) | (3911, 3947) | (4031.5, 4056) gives -1.52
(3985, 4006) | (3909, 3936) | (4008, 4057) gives -1.99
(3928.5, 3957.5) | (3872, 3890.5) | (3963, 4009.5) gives 5.93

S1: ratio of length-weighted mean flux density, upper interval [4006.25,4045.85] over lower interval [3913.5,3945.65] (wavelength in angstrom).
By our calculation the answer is 1.6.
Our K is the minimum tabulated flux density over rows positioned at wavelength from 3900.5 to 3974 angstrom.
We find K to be 3.45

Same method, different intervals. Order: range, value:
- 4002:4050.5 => 21.6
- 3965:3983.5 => 4.4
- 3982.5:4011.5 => 21.7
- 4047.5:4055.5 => 24.5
